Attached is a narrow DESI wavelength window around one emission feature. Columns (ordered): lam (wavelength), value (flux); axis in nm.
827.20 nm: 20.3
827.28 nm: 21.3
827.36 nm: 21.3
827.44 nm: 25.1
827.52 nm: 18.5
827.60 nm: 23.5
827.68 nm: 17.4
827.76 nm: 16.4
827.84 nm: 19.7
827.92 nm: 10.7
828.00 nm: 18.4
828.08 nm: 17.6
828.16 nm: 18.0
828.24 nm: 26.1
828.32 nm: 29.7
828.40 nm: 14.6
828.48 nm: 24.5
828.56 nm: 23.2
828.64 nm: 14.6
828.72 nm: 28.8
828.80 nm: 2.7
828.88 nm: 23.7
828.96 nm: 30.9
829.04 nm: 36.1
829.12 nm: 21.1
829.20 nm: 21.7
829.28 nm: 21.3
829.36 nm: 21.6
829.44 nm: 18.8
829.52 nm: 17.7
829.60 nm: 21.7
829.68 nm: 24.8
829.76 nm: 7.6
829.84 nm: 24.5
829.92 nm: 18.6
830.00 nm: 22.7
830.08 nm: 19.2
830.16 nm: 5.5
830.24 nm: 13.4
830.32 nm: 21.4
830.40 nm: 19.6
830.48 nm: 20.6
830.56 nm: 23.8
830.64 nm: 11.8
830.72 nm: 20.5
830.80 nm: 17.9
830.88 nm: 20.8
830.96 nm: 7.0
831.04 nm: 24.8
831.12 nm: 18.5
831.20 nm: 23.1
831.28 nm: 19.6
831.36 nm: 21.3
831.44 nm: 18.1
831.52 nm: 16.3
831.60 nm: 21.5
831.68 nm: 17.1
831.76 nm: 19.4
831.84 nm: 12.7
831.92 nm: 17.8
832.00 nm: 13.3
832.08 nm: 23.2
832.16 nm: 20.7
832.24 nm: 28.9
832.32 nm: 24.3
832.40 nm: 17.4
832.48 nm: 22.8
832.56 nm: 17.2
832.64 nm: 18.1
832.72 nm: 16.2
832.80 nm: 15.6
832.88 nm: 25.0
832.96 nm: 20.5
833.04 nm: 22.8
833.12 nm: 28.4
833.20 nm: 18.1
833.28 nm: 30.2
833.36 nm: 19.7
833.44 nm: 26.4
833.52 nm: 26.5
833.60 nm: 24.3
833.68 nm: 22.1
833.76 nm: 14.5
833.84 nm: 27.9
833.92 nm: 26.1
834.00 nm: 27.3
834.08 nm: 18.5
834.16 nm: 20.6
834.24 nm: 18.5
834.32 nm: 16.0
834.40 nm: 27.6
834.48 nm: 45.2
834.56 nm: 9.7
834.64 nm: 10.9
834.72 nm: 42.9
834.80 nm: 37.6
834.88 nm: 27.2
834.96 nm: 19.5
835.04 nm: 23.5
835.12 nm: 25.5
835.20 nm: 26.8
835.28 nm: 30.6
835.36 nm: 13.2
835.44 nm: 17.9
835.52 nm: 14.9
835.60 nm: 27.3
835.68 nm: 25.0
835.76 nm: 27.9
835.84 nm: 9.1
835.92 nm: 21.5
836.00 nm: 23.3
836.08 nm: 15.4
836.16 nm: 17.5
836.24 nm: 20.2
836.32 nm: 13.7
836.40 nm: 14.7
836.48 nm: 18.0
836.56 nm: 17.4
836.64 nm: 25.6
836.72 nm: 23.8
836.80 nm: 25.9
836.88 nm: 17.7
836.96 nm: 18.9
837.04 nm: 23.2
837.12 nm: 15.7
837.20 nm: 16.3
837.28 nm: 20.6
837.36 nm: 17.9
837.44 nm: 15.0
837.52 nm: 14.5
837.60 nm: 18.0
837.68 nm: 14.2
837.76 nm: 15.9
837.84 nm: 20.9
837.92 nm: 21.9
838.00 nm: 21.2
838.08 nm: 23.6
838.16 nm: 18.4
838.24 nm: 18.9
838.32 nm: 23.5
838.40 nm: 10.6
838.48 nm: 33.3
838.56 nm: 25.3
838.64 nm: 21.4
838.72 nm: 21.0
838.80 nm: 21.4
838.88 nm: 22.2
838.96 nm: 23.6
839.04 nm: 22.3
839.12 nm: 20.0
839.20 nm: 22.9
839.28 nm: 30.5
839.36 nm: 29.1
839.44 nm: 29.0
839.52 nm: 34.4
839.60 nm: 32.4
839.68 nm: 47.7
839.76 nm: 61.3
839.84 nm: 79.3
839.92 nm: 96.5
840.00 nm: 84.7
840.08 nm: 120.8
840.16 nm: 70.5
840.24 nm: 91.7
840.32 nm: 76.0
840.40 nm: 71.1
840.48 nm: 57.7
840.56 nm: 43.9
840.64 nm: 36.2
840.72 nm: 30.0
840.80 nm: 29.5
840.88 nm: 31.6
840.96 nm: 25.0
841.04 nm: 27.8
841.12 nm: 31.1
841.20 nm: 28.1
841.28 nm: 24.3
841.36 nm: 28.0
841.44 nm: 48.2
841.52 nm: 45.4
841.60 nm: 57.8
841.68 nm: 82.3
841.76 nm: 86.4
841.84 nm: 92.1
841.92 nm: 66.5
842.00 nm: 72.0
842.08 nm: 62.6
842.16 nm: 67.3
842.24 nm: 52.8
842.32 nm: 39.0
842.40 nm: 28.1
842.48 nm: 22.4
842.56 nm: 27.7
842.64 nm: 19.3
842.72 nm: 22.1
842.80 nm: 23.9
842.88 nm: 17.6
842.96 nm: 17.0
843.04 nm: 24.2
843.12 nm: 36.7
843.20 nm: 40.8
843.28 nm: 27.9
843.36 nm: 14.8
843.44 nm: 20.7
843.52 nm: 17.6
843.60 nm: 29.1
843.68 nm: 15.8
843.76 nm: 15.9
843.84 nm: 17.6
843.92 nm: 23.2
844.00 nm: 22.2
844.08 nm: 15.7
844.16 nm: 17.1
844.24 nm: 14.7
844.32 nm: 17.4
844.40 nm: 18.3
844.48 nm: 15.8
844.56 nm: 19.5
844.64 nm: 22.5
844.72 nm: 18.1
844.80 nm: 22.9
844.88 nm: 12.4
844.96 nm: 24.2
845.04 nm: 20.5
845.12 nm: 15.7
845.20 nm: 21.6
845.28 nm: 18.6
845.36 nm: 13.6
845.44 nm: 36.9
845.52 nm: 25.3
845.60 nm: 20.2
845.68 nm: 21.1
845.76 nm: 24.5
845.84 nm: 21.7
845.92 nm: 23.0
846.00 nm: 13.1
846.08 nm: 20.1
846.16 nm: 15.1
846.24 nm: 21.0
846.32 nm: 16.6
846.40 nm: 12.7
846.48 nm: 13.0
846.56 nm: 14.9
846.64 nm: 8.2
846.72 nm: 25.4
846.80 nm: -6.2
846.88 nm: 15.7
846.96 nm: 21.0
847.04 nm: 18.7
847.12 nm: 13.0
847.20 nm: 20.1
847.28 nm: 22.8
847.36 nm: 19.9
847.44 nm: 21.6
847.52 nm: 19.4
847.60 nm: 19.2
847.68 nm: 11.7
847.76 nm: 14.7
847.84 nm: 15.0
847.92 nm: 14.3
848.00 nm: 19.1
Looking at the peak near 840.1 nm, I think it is [S II]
